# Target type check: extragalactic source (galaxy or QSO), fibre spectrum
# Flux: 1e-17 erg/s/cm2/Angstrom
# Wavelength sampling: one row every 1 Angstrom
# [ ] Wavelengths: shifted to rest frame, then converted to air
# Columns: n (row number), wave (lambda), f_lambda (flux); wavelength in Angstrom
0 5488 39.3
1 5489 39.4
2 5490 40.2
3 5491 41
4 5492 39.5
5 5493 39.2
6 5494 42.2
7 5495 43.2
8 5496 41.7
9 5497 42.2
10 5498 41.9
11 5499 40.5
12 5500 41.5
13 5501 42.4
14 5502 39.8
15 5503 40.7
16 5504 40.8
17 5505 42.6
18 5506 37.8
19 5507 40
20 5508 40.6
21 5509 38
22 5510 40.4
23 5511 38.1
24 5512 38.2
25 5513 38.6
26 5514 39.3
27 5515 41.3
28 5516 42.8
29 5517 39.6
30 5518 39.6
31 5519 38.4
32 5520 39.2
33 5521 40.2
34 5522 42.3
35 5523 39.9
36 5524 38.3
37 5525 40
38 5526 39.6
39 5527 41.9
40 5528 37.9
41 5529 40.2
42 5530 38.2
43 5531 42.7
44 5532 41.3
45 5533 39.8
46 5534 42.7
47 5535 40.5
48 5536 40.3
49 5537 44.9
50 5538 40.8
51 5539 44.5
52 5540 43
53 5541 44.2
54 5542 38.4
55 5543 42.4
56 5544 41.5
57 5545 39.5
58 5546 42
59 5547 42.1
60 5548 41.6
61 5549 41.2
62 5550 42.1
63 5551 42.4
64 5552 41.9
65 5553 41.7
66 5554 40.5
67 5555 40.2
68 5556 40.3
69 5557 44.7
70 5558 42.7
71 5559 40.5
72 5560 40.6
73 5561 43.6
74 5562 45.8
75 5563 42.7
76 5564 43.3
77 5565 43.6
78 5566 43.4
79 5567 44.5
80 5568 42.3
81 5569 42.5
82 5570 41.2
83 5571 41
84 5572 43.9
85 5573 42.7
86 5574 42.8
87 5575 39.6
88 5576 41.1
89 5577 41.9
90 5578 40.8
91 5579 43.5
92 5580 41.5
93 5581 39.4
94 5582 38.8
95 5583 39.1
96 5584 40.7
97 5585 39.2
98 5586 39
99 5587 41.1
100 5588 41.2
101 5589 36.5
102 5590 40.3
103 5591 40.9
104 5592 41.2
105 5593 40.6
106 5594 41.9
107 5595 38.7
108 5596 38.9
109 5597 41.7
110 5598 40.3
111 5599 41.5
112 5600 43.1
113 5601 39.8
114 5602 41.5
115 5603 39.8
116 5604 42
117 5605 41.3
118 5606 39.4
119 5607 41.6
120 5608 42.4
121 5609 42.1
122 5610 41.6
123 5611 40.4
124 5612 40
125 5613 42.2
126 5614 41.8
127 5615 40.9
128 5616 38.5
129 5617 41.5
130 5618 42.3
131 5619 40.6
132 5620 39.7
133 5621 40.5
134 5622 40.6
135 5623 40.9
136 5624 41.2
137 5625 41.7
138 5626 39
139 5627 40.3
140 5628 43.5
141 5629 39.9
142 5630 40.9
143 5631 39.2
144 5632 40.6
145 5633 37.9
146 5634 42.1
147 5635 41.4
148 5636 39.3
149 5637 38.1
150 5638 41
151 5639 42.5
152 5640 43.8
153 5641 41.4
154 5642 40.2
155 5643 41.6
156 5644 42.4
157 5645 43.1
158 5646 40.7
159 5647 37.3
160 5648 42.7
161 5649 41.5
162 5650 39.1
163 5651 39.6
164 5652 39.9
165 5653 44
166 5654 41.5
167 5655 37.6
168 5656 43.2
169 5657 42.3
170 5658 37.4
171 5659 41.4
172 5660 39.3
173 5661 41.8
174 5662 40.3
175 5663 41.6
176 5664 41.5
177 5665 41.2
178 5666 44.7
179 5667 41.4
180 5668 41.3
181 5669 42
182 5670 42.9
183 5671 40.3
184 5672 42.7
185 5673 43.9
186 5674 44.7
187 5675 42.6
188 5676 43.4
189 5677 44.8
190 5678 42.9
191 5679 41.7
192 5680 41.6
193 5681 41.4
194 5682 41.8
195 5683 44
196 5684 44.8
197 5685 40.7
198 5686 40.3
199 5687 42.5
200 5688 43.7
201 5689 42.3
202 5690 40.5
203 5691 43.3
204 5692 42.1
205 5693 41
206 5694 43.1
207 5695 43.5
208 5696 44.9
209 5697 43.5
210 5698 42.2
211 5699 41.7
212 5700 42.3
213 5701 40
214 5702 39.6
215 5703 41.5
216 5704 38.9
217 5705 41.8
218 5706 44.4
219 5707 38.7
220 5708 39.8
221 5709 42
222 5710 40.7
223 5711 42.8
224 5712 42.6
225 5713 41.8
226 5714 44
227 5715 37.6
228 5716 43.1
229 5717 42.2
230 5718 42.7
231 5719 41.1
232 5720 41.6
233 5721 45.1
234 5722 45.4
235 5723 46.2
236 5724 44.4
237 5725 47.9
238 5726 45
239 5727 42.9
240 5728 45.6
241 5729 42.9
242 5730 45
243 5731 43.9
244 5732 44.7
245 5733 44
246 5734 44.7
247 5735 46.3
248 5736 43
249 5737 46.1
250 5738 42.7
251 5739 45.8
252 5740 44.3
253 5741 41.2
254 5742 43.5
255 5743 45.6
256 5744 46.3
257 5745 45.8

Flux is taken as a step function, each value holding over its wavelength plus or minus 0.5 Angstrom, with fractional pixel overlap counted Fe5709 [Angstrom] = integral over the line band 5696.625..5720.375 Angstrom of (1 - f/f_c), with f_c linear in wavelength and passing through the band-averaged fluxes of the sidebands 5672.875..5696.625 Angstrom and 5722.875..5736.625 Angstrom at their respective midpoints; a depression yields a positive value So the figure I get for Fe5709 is 1.23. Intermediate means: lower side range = 42.7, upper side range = 44.7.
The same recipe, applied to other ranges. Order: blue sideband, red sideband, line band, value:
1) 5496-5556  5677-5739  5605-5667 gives 1.6 Angstrom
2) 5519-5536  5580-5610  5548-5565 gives -0.8 Angstrom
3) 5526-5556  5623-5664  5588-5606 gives 0.2 Angstrom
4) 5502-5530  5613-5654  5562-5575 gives -0.8 Angstrom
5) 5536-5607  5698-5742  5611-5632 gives 0.6 Angstrom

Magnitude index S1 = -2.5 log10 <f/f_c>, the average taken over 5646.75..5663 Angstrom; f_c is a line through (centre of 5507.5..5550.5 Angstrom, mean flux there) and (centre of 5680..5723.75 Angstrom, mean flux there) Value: 0.03 mag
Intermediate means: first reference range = 40.7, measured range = 40.6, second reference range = 42.2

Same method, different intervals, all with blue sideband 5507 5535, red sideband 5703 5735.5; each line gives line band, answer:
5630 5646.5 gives 0.02 mag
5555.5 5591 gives -0.02 mag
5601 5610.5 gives 0.00 mag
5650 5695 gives 0.01 mag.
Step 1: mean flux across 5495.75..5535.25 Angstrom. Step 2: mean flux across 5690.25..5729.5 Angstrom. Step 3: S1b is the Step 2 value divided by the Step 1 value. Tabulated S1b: 1.1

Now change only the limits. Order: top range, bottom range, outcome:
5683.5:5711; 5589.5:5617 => 1.02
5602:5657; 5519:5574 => 0.98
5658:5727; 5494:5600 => 1.03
